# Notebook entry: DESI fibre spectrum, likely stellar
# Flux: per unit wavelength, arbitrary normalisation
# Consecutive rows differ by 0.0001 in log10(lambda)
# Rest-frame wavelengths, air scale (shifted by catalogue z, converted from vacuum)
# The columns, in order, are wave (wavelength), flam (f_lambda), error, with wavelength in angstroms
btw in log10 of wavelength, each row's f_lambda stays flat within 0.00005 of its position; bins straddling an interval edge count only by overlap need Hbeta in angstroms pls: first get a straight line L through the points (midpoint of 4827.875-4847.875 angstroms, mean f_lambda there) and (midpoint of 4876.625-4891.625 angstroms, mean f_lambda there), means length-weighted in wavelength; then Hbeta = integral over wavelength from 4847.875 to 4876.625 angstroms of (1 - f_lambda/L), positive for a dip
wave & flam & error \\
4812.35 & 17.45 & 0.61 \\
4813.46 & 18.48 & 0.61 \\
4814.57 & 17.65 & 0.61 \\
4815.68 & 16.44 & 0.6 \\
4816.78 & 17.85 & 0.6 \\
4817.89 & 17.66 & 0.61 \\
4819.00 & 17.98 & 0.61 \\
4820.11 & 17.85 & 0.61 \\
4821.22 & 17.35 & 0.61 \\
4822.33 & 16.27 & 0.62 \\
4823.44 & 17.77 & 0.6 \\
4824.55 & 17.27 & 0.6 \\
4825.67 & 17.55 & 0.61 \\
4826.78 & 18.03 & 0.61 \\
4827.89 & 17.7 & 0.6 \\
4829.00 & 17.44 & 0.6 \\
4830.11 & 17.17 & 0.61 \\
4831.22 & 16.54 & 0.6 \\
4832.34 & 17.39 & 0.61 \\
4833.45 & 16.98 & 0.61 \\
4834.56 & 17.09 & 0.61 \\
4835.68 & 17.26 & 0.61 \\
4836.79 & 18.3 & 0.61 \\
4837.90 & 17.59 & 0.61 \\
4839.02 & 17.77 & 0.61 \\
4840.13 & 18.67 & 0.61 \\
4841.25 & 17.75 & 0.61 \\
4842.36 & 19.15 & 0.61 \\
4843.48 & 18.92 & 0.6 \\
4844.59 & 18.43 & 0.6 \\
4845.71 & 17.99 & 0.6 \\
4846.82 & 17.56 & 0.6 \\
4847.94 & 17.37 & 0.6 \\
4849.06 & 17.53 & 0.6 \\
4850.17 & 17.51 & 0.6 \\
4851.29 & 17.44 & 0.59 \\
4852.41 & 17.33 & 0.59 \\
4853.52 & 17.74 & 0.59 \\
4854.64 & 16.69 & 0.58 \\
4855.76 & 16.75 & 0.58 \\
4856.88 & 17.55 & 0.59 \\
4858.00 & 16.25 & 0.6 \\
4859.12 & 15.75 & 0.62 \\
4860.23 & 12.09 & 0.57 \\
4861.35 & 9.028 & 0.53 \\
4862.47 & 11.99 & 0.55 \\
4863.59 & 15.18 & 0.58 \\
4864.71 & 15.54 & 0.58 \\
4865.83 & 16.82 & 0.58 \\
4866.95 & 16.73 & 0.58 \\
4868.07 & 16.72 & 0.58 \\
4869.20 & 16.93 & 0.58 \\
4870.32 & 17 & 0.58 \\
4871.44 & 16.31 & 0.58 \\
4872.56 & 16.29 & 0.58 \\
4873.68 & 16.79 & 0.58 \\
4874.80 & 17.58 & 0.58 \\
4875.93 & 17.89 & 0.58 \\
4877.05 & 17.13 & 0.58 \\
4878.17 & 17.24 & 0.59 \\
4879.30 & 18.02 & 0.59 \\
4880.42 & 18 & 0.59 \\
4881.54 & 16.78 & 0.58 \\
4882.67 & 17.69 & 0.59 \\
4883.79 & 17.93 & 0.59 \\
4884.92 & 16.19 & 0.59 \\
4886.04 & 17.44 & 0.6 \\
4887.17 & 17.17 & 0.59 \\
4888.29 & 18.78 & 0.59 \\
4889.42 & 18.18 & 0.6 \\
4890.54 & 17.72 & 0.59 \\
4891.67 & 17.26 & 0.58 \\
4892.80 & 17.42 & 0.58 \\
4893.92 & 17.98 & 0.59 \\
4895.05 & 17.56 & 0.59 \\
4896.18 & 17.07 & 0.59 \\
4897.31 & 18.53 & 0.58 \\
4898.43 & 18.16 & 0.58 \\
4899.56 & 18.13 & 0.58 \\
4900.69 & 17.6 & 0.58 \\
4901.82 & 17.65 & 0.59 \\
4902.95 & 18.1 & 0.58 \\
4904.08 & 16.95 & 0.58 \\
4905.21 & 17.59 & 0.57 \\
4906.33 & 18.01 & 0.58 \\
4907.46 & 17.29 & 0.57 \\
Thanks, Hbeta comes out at 2.4 angstroms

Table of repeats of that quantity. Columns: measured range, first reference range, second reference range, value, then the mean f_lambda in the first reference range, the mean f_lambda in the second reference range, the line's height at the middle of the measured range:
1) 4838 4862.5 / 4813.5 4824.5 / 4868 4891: 0.84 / 17.5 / 17.3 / 17.4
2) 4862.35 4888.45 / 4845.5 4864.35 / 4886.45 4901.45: 0.05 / 15.9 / 17.8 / 16.9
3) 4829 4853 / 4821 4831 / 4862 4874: -1.14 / 17.4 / 16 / 16.9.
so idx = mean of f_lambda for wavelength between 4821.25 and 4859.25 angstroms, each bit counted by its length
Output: 17.5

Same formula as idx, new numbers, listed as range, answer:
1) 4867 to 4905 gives 17.4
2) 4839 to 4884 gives 16.8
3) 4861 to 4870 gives 15.1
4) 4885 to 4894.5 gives 17.7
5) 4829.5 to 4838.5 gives 17.3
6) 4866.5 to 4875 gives 16.8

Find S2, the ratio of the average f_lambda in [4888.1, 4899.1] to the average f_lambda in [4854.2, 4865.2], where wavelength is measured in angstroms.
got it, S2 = 1.2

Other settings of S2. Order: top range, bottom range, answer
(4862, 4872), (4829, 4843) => 0.90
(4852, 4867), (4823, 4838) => 0.88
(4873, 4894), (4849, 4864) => 1.12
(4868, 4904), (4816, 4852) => 0.99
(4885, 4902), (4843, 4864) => 1.09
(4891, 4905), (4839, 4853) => 0.98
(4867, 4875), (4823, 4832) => 0.96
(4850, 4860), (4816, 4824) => 0.96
